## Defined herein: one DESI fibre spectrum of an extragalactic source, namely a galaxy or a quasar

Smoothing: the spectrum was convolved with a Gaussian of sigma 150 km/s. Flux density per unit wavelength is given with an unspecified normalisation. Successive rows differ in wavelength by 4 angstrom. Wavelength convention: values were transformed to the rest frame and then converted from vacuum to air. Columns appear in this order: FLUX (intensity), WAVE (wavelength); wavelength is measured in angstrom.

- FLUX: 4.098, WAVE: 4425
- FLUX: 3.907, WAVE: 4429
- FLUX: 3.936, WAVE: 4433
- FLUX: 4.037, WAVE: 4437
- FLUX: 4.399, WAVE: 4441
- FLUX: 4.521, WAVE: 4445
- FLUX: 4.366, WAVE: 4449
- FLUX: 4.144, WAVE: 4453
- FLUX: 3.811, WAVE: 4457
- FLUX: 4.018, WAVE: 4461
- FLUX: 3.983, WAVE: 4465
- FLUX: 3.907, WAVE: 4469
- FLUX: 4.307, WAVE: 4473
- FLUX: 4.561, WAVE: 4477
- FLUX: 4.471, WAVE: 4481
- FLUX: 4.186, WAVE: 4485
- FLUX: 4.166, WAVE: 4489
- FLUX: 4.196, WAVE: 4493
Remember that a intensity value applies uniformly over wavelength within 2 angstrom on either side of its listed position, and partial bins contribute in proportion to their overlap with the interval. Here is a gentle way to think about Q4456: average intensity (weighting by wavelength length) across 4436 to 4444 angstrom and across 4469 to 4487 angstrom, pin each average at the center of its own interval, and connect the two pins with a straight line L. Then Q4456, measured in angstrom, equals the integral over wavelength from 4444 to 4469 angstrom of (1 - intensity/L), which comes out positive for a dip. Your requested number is 1.1 angstrom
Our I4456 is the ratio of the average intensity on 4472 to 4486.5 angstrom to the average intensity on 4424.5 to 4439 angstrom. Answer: 1.1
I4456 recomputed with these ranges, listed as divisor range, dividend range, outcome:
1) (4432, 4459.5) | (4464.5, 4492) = 1.01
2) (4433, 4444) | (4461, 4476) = 0.98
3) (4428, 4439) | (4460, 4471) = 1.00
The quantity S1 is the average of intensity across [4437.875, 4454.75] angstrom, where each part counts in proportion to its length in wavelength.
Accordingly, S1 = 4.34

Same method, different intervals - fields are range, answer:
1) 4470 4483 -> 4.4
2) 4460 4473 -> 4.02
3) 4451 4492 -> 4.16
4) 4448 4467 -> 4.05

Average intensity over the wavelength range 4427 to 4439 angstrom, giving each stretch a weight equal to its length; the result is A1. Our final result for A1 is 3.96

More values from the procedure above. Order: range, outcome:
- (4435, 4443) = 4.22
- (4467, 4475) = 4.11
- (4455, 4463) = 3.91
